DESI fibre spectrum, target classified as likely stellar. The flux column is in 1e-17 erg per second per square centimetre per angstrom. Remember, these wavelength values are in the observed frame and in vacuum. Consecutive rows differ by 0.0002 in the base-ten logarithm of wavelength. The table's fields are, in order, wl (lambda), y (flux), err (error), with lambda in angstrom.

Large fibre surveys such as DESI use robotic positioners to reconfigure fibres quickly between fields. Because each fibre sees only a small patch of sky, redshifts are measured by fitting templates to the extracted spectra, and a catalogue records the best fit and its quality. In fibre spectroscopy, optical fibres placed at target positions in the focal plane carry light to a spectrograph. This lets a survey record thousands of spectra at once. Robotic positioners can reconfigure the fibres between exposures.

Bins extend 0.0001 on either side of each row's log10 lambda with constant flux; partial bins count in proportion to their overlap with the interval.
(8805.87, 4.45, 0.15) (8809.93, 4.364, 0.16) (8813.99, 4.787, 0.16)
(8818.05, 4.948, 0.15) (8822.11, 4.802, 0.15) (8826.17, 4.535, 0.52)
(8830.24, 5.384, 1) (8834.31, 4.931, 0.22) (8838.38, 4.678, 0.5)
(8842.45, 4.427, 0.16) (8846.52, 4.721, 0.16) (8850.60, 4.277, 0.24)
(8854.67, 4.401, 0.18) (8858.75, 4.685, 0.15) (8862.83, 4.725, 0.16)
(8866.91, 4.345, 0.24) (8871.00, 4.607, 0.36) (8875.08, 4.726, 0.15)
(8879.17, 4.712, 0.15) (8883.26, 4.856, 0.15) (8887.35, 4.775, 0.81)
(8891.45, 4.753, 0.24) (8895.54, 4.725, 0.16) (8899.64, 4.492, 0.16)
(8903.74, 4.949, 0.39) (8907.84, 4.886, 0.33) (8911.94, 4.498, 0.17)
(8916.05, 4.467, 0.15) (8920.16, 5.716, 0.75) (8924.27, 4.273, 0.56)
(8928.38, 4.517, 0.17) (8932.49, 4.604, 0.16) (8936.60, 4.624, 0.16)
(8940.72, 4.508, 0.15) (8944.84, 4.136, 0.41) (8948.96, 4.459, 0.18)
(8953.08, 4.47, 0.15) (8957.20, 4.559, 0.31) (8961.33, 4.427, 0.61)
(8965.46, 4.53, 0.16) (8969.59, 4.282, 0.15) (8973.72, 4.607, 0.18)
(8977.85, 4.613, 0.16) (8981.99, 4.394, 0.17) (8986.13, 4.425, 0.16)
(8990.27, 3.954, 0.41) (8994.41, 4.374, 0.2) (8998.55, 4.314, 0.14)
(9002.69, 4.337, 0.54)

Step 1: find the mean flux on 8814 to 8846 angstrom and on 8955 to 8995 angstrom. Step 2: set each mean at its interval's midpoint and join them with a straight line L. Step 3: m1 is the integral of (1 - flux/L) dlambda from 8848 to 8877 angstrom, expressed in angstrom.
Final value 1.11 angstrom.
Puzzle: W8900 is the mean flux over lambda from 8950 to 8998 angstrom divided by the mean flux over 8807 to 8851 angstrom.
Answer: 0.94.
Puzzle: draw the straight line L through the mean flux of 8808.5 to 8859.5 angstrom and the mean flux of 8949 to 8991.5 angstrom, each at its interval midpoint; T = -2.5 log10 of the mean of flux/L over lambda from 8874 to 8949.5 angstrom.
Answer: -0.029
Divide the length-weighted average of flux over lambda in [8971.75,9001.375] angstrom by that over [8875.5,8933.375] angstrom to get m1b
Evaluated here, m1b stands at 0.93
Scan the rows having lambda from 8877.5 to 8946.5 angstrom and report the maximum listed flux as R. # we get 5.716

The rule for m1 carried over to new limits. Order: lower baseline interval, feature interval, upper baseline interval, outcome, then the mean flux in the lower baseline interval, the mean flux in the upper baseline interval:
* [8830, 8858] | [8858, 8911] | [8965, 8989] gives -1.4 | 4.64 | 4.45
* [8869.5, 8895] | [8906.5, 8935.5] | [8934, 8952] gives -1.0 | 4.74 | 4.44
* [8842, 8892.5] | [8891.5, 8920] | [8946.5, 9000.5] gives -1.3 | 4.62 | 4.41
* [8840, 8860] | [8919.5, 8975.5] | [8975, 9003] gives -1.6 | 4.5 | 4.35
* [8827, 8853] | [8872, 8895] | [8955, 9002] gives -0.7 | 4.72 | 4.41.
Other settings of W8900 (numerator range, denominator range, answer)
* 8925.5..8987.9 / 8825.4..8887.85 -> 0.96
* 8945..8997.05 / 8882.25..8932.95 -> 0.93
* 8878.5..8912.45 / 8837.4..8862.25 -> 1.05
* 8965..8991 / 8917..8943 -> 0.94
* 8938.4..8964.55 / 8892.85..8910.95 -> 0.93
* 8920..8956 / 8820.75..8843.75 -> 0.94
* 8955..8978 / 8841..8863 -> 0.99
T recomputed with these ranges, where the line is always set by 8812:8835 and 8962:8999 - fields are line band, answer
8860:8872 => 0.05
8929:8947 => 0.01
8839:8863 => 0.06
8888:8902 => 0.00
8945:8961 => 0.01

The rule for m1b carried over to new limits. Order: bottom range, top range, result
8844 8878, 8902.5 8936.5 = 1.04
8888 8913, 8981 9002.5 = 0.91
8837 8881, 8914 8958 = 1.00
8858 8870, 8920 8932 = 1.02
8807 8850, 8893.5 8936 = 0.99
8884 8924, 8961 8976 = 0.93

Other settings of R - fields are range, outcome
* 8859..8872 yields 4.725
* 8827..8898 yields 5.384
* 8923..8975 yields 4.624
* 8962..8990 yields 4.613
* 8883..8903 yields 4.856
